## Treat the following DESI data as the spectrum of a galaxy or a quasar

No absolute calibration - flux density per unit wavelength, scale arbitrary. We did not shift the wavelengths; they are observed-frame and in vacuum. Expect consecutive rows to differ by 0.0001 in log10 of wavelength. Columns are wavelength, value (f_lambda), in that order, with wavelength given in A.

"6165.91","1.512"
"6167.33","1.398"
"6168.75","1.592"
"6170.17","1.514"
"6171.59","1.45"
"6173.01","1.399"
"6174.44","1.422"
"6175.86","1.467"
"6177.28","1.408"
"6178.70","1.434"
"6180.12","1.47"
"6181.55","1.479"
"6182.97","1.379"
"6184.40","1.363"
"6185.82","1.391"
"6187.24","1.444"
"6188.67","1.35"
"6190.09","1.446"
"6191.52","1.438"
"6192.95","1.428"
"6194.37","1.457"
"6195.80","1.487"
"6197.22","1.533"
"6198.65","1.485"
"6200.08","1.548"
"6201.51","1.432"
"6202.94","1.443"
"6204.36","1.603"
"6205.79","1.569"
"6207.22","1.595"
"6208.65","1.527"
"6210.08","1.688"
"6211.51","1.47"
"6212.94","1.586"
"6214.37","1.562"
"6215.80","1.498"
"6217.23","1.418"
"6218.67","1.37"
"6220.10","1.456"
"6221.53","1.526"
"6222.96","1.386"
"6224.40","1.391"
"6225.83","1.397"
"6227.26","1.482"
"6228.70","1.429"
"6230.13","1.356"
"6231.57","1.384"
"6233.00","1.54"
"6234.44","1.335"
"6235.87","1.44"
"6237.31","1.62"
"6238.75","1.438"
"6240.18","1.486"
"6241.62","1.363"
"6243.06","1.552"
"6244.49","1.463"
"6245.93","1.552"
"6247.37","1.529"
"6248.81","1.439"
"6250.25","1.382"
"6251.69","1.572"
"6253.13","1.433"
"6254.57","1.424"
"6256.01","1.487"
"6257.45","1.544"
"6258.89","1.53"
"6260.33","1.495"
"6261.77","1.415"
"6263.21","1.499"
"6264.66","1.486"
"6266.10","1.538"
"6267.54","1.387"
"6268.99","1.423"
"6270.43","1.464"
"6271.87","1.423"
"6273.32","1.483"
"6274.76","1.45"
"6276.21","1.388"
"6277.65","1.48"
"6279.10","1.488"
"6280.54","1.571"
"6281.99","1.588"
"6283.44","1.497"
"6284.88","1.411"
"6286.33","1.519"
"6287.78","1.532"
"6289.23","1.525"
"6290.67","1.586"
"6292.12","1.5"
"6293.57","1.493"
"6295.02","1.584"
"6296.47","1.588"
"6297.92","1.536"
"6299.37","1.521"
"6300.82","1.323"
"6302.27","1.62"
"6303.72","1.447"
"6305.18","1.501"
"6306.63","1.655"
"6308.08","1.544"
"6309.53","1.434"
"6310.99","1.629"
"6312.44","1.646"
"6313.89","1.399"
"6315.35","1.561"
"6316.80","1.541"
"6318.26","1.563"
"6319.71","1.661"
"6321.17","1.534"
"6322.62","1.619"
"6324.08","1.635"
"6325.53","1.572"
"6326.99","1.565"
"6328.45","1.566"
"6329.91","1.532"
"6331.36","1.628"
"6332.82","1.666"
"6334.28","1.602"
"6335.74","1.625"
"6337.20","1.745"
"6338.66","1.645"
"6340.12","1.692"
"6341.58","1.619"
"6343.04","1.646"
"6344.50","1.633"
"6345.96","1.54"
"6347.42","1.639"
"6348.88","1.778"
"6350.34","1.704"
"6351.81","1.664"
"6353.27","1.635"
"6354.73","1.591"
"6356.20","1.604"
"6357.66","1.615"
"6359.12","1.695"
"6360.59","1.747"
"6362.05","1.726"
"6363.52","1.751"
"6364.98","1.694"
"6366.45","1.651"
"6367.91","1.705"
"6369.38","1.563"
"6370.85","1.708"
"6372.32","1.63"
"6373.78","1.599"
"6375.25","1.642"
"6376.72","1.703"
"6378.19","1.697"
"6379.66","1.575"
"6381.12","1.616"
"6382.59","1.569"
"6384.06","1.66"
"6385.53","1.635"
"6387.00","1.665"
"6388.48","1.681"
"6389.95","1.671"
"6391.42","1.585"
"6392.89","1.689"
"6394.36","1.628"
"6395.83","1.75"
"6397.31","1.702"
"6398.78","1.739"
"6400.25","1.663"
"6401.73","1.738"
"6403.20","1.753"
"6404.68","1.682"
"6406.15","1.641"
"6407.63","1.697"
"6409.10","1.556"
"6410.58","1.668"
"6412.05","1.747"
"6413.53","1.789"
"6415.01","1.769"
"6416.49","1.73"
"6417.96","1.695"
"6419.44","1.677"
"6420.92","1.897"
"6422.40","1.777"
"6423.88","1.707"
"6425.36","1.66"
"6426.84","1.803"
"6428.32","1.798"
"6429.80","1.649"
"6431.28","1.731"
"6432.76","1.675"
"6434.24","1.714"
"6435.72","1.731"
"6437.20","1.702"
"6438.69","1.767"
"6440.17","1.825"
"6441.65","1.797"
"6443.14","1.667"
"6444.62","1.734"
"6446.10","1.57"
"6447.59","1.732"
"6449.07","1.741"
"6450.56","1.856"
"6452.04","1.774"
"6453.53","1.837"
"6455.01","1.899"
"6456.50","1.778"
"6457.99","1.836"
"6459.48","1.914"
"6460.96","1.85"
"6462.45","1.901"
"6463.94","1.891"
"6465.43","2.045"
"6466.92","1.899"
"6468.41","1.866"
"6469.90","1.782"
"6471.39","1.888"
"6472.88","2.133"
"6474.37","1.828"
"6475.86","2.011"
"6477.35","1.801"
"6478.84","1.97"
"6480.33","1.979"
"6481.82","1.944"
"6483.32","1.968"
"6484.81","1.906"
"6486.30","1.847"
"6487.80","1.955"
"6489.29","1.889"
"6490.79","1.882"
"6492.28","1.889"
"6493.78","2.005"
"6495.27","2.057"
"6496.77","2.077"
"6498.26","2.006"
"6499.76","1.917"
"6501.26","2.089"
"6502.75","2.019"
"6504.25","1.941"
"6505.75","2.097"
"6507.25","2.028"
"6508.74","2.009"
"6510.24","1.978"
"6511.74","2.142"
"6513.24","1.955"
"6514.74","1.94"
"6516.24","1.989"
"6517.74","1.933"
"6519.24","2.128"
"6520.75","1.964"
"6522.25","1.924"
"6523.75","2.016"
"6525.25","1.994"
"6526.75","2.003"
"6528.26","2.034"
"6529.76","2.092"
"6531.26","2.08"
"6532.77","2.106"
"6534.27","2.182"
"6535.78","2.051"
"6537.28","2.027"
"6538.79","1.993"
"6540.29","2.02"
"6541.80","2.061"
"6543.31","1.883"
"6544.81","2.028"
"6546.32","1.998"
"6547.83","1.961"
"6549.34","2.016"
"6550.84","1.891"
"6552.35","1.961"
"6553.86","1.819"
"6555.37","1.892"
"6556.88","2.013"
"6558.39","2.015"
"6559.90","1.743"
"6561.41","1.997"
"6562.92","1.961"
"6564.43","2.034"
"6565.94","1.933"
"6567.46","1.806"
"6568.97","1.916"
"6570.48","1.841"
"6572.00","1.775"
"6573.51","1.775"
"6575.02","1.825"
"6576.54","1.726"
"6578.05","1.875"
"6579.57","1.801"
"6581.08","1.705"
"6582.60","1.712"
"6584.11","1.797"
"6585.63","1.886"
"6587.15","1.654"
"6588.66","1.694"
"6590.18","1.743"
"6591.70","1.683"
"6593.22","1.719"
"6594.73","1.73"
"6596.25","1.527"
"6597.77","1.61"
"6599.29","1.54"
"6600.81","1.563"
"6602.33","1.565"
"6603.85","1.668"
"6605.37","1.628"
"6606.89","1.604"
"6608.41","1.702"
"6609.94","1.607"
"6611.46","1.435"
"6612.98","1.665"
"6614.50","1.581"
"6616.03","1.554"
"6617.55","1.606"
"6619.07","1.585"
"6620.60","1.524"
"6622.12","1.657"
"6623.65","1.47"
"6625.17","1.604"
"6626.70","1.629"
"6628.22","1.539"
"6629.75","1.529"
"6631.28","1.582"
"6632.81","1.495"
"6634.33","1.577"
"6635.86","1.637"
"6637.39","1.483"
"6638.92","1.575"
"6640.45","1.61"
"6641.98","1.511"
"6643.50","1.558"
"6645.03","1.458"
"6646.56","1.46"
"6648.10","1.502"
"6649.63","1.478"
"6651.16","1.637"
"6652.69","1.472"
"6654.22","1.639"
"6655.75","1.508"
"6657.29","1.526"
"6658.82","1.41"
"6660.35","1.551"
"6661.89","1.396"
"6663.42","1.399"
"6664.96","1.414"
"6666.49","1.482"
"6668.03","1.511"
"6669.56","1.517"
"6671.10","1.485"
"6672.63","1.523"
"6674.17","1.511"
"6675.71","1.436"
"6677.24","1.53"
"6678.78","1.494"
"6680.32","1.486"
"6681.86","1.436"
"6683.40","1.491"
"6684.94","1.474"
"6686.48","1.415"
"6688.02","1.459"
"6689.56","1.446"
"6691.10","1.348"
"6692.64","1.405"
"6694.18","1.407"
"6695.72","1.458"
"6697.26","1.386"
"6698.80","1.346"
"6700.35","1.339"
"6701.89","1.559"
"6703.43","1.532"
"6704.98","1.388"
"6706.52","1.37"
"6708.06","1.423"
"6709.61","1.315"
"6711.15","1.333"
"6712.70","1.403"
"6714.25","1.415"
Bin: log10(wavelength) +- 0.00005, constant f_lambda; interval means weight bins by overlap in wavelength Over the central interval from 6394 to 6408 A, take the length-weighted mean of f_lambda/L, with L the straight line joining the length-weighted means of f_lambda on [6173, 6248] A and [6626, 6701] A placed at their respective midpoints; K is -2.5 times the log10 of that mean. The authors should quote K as -0.15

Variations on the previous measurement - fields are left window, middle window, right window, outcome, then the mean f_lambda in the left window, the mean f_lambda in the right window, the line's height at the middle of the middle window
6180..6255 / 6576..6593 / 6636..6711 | -0.19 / 1.47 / 1.47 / 1.47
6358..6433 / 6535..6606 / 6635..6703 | -0.18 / 1.69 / 1.48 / 1.56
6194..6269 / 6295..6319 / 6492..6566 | 0.05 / 1.48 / 2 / 1.61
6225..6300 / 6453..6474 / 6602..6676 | -0.24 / 1.48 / 1.54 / 1.51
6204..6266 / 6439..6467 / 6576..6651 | -0.17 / 1.48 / 1.61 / 1.56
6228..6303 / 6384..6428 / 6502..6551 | 0.04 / 1.48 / 2.02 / 1.77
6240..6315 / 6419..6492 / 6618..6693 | -0.21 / 1.5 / 1.51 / 1.5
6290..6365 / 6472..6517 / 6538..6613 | -0.14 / 1.6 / 1.8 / 1.74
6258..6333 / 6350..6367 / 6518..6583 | -0.03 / 1.52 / 1.94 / 1.63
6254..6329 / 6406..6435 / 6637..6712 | -0.15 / 1.52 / 1.47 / 1.5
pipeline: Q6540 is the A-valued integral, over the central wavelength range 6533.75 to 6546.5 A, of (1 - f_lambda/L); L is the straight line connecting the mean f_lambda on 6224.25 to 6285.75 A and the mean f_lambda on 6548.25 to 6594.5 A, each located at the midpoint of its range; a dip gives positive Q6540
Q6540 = -1.6 A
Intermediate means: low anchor 1.47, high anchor 1.84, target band 2.03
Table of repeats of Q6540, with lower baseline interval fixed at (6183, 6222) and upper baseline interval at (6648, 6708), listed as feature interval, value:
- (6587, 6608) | -2.4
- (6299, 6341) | -2.7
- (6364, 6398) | -4.1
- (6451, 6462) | -2.8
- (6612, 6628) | -1.3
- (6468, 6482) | -4.3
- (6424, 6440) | -2.7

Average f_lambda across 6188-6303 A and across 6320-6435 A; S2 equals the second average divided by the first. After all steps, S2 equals 1.13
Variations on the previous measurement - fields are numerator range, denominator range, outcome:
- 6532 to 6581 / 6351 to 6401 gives 1.16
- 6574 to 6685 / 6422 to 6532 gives 0.83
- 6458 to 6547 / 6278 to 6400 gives 1.23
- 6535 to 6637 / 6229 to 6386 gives 1.13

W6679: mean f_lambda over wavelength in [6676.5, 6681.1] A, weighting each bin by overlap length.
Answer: 1.5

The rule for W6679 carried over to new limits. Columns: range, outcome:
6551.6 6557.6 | 1.92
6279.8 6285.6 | 1.52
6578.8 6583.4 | 1.74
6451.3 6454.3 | 1.81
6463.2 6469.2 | 1.92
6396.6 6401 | 1.7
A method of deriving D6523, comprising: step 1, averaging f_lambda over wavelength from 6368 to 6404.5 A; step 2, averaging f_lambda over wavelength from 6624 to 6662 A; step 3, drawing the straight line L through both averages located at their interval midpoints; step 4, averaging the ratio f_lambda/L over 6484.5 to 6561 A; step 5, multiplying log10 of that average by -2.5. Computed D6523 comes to -0.24 mag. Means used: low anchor 1.66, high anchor 1.54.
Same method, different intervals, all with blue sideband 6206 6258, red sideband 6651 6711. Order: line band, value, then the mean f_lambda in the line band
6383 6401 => -0.14 mag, 1.67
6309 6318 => -0.05 mag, 1.54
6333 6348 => -0.12 mag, 1.64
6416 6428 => -0.19 mag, 1.75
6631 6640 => -0.07 mag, 1.56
